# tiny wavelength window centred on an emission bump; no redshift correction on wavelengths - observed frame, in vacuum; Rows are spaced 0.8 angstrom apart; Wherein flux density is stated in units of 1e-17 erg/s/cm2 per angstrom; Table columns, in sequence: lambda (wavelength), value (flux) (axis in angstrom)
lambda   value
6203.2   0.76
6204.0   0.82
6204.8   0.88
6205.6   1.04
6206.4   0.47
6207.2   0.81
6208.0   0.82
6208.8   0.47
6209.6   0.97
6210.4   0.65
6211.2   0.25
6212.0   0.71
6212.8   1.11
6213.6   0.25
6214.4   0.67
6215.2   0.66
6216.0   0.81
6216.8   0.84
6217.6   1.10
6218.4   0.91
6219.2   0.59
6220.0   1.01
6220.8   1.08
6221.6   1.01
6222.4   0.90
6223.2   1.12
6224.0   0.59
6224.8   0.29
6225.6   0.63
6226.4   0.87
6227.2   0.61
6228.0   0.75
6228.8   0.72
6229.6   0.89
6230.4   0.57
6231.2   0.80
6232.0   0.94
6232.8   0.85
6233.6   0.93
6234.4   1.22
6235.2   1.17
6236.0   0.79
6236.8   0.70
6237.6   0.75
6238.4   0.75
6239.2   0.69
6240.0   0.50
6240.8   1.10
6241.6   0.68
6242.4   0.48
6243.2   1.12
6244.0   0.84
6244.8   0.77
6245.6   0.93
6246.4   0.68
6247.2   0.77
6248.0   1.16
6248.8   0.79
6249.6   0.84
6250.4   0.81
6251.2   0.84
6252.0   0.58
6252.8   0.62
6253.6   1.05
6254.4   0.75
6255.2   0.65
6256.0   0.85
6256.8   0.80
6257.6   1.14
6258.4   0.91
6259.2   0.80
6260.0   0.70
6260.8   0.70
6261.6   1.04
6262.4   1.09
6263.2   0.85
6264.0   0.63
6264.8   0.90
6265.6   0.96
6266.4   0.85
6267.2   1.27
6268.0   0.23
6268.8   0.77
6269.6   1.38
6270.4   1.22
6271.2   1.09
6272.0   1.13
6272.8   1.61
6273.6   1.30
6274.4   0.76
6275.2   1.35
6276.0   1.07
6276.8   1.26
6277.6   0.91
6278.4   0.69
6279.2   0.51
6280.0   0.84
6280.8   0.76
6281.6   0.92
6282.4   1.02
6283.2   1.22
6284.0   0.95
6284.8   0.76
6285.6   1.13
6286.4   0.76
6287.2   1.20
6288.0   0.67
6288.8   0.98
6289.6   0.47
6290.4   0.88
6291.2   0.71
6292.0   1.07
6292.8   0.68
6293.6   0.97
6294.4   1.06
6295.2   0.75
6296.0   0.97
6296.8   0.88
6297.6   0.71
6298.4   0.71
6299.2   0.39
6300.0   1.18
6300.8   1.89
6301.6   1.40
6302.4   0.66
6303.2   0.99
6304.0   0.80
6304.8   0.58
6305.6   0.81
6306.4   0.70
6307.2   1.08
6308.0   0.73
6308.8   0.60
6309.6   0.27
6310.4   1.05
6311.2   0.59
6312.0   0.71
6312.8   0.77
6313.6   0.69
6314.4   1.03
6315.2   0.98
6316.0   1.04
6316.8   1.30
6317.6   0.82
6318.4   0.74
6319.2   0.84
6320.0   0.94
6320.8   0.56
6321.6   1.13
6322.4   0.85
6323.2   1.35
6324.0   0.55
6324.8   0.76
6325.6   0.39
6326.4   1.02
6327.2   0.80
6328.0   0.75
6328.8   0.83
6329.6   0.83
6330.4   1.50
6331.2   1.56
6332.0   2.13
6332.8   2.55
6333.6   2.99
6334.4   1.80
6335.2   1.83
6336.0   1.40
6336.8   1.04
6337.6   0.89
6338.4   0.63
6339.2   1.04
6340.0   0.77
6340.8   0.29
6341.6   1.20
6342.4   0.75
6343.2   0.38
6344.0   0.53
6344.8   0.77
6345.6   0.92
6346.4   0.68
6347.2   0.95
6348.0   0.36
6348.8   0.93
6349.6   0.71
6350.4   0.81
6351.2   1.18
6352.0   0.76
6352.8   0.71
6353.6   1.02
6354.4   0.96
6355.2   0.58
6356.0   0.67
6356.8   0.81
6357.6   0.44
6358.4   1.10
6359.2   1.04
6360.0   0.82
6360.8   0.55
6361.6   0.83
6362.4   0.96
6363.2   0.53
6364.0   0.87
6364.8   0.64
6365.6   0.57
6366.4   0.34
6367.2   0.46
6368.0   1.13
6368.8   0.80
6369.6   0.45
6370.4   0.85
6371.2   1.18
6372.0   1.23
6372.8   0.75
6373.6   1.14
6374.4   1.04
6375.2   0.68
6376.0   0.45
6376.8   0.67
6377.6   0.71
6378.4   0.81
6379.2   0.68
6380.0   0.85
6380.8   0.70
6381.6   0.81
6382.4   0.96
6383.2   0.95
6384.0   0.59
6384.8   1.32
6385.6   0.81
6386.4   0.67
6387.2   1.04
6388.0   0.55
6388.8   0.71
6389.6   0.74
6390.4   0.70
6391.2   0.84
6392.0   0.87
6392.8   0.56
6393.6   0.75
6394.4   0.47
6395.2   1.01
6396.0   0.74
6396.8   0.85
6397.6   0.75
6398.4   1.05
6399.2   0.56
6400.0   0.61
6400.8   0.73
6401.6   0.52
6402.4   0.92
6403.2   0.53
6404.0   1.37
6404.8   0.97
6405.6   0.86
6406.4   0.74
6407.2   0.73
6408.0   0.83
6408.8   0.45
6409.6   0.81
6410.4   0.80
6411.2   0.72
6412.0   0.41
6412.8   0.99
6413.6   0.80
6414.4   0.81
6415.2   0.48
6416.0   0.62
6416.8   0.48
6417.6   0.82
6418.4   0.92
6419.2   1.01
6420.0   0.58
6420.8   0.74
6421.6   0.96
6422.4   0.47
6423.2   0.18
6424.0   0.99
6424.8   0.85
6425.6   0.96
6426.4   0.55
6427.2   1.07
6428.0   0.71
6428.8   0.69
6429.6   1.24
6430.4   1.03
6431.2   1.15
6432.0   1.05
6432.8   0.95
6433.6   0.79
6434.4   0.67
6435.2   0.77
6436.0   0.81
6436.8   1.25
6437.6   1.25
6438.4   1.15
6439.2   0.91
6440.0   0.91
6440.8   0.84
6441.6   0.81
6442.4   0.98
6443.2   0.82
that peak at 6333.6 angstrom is [O III]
